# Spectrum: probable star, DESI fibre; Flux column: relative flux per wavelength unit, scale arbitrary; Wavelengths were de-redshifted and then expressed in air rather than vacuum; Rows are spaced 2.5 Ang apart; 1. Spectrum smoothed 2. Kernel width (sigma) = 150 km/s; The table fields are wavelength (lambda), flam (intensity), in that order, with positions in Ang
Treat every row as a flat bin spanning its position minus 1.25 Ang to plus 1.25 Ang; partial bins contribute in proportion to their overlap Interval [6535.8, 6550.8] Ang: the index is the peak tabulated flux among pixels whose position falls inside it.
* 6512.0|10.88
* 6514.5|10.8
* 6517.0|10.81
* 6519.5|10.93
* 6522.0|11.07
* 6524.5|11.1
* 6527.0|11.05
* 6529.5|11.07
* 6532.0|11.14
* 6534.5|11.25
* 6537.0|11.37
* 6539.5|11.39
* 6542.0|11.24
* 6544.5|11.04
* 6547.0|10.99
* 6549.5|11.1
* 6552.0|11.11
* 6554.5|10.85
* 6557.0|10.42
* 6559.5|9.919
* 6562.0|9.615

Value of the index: 11.39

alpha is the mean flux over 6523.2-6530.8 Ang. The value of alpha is 11.1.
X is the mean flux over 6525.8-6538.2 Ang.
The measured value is 11.2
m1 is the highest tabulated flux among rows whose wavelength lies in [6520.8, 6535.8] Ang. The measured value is 11.25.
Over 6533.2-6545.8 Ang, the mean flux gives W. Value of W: 11.3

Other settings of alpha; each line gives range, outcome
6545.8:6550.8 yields 11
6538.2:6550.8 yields 11.2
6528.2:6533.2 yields 11.1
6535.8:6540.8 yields 11.4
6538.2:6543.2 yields 11.3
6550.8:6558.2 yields 10.8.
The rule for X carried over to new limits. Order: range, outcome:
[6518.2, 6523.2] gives 11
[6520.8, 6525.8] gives 11.1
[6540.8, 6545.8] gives 11.1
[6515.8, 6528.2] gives 11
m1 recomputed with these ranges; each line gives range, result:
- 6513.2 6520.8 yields 10.93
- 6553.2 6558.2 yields 10.85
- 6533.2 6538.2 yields 11.37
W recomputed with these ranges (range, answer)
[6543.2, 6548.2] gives 11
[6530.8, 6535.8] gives 11.2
